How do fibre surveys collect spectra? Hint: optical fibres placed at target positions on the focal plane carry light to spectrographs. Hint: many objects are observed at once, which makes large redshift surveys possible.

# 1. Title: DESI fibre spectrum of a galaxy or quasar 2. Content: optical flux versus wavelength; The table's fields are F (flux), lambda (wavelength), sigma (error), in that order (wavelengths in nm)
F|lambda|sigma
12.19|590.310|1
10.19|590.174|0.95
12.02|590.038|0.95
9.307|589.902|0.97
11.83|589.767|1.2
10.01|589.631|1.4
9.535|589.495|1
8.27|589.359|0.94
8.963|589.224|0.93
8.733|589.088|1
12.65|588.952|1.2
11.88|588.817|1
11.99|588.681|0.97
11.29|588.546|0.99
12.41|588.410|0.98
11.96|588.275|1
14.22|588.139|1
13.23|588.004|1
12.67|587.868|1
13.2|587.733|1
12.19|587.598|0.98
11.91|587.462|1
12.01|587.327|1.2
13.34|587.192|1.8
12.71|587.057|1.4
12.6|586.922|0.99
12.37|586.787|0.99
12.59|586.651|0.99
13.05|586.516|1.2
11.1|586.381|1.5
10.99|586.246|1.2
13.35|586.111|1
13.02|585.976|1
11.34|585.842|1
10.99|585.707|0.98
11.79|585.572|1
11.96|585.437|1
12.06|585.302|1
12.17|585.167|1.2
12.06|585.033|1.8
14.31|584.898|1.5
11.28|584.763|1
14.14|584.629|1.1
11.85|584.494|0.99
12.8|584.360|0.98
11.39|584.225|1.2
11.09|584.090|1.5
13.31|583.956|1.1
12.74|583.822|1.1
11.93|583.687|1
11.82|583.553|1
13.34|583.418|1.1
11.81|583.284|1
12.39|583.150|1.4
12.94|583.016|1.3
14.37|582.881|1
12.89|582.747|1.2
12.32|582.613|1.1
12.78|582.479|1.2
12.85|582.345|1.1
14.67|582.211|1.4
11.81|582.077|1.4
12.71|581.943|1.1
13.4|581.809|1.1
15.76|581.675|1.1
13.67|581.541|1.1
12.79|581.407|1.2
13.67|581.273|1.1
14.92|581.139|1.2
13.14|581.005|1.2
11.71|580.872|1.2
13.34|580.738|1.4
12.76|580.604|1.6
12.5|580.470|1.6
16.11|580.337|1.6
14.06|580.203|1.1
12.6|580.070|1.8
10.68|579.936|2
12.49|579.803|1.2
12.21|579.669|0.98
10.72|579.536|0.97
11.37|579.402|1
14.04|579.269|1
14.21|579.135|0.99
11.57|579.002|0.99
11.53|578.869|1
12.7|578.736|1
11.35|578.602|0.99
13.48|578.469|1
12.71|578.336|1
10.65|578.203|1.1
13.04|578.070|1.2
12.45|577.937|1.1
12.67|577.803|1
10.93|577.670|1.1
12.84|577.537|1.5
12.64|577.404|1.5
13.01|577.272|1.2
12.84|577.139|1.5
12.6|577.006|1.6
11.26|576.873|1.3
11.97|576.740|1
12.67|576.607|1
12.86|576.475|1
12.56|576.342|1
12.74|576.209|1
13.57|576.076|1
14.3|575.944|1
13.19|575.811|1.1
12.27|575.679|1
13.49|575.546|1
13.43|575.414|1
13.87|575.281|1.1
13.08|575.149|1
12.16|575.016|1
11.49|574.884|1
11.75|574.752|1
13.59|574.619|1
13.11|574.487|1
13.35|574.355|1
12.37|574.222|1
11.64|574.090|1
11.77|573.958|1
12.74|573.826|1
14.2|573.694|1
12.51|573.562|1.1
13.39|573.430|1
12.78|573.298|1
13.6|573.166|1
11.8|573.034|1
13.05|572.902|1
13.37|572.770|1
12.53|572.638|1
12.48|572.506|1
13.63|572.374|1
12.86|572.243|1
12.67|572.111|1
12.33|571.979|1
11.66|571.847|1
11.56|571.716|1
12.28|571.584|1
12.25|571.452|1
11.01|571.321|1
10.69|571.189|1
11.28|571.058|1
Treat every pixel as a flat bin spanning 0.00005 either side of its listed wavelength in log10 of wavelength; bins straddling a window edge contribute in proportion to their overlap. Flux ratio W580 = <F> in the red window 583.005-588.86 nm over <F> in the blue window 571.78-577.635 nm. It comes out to 1.0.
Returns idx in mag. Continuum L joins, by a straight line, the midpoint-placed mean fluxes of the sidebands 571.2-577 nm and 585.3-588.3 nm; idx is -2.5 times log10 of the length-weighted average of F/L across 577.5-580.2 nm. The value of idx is 0.027 mag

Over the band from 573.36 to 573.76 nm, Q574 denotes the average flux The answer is 13.4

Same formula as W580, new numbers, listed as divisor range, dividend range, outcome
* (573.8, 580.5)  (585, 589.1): 0.97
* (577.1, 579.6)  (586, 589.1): 1.00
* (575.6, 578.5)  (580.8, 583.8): 1.04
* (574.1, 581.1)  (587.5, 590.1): 0.90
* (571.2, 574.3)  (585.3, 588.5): 0.99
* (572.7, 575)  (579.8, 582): 1.05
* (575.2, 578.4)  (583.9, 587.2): 0.97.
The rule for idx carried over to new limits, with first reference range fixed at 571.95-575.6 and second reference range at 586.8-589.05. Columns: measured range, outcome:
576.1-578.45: 0.03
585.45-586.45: 0.06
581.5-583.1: -0.06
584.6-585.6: 0.01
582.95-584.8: 0.02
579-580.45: -0.01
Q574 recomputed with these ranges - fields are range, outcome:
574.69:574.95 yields 11.6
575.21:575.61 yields 13.6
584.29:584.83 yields 12.5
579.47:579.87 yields 11.8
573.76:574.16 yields 12.1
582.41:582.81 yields 12.7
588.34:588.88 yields 11.9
